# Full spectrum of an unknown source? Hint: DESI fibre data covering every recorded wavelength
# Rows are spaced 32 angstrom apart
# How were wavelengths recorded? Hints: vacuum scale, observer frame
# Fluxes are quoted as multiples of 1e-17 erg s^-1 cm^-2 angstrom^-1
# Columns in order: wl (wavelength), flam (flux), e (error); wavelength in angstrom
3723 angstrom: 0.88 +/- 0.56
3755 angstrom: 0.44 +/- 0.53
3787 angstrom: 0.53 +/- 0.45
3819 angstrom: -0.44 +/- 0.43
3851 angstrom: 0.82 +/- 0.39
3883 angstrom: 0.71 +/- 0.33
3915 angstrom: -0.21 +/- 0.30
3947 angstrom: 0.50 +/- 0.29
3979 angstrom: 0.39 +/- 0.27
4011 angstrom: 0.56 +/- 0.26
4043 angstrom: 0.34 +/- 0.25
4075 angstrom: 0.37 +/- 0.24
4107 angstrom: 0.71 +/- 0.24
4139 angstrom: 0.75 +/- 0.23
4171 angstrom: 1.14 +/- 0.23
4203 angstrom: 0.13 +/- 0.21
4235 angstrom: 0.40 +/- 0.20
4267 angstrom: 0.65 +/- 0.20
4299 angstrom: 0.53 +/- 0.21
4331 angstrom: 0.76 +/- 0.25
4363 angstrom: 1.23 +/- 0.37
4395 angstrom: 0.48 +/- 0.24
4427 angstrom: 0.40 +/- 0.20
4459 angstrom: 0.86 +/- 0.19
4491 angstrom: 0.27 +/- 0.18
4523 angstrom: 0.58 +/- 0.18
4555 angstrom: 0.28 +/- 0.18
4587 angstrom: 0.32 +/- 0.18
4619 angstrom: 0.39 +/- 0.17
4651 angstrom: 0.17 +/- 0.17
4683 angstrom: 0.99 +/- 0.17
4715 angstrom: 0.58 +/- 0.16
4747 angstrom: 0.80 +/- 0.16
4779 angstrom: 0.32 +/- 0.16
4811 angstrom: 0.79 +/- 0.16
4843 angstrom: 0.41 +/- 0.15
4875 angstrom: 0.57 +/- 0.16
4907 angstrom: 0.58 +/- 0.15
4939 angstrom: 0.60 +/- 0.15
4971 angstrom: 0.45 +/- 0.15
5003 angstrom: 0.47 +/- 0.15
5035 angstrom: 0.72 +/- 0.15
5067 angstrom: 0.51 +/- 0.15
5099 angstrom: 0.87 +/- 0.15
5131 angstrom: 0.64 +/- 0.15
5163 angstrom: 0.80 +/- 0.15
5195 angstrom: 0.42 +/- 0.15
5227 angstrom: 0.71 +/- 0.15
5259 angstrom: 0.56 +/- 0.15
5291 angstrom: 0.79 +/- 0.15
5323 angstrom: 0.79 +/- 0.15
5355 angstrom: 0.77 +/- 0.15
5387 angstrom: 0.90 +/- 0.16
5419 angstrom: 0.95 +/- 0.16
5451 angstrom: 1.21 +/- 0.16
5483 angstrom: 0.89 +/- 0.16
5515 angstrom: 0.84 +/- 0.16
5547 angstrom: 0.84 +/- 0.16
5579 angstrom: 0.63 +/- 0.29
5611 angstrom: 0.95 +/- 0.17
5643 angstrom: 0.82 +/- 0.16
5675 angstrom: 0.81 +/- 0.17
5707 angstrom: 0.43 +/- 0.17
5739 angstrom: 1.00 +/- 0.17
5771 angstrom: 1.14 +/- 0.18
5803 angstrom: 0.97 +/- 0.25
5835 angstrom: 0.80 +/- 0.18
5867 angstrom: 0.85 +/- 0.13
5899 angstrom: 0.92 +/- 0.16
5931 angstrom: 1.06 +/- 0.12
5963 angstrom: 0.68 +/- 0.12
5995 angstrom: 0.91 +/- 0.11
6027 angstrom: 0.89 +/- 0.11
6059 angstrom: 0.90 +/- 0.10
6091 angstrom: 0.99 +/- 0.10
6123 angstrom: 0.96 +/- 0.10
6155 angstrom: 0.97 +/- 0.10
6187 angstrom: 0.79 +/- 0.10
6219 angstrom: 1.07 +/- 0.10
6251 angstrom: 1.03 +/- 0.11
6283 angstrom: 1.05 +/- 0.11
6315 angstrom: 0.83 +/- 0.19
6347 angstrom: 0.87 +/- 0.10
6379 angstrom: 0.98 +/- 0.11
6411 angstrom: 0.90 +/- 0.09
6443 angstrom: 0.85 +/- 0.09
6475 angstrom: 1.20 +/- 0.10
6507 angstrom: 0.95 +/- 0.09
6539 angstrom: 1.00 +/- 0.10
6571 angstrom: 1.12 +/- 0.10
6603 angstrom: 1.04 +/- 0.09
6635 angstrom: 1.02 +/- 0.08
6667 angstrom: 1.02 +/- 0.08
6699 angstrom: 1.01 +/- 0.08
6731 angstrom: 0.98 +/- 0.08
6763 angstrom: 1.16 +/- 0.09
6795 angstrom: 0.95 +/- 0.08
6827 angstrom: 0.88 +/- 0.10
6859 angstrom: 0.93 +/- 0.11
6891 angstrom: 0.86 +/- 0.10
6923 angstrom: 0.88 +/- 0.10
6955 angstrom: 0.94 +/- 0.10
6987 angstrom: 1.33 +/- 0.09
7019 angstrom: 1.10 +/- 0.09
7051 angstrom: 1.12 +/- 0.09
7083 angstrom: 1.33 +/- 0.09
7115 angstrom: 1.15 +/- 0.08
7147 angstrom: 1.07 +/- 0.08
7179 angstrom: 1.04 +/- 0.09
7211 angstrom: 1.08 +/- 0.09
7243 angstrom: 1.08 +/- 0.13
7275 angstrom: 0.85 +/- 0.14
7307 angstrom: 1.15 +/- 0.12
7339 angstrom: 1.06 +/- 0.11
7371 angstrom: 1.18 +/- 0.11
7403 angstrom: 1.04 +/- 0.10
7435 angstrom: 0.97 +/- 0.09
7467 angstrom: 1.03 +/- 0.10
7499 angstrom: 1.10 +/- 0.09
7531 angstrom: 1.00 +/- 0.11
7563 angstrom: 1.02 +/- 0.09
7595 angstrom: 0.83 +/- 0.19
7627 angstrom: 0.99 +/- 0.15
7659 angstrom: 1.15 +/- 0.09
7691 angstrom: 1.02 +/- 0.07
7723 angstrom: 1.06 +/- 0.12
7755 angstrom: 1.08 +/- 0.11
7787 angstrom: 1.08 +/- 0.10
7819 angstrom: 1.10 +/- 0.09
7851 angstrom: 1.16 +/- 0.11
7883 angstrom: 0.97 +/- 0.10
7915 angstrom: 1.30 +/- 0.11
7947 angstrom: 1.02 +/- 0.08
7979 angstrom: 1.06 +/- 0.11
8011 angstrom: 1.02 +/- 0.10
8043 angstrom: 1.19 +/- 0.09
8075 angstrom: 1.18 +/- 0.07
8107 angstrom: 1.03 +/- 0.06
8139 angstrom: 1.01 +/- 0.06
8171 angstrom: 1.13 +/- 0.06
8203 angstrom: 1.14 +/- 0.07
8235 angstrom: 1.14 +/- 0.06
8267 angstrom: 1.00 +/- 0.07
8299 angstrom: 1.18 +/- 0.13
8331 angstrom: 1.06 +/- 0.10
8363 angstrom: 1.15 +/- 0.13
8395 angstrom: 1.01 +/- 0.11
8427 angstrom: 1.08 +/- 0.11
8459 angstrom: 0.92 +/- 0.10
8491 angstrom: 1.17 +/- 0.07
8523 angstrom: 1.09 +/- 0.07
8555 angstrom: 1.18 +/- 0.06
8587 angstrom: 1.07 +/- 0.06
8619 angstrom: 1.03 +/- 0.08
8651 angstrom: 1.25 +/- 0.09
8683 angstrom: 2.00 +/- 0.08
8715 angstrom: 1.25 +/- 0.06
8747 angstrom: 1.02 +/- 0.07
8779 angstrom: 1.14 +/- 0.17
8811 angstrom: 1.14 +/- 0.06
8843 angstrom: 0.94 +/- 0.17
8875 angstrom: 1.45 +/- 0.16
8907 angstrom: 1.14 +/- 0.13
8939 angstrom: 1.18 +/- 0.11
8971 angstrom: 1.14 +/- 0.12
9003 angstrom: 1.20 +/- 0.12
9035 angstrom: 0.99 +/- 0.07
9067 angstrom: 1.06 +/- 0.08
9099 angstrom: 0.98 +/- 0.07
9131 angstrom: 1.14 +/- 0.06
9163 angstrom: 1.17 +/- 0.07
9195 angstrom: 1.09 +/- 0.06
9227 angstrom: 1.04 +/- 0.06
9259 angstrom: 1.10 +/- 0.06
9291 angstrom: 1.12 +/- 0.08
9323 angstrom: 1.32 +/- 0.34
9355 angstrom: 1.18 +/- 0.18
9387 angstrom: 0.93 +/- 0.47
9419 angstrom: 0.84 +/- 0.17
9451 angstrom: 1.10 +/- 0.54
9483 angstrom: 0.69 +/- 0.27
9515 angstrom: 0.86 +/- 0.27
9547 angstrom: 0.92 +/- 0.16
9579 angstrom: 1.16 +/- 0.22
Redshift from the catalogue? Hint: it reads 0.321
